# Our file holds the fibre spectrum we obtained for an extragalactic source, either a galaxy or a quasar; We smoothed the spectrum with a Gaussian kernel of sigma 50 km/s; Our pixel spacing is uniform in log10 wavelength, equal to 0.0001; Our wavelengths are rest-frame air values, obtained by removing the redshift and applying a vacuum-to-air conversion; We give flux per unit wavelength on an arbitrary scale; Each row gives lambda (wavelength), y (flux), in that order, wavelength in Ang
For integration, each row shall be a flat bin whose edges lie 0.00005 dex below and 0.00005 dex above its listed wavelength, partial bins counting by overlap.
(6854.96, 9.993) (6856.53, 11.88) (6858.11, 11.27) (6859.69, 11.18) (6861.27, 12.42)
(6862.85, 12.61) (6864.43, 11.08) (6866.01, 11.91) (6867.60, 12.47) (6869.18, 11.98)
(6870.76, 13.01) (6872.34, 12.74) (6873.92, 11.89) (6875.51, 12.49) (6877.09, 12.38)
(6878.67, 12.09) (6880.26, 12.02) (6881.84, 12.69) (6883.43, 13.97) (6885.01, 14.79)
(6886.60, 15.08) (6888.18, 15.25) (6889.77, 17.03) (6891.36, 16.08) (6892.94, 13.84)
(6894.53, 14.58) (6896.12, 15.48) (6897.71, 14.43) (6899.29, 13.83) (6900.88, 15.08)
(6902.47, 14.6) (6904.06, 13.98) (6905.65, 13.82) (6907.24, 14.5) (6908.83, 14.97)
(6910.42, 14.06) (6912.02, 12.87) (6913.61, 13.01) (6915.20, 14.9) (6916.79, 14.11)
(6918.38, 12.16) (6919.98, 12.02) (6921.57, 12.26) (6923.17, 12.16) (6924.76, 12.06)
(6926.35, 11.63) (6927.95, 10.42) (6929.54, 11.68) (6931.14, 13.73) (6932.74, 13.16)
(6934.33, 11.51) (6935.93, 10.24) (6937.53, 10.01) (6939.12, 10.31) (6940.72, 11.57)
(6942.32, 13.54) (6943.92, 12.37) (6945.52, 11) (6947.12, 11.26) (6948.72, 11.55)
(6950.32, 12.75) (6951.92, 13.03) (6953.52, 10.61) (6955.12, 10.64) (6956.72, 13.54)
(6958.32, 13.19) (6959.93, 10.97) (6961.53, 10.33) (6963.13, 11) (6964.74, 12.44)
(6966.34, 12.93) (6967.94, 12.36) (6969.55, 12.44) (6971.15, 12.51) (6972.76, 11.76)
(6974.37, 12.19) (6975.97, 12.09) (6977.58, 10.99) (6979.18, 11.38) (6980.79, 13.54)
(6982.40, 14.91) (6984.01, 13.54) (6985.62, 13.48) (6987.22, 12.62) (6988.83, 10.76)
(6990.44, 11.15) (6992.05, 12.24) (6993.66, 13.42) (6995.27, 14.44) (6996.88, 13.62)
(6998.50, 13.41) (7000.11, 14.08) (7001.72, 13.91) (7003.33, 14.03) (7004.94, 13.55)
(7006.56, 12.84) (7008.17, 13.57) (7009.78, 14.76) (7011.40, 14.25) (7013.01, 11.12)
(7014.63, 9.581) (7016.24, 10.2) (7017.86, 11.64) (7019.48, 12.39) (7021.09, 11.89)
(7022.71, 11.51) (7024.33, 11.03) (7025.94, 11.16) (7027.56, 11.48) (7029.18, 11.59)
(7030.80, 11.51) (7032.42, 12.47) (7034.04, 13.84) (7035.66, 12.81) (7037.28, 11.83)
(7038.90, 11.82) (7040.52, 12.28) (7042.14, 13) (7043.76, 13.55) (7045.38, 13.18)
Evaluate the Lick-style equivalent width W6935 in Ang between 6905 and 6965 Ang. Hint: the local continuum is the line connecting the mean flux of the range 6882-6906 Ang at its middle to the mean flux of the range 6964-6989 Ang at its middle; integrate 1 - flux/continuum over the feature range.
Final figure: 6.3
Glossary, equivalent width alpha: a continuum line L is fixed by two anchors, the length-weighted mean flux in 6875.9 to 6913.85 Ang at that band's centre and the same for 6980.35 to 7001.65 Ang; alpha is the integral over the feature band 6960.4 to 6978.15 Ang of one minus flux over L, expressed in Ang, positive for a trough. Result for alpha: 2.0 Ang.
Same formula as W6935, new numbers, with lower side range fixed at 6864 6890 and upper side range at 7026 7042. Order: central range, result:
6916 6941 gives 1.9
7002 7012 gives -1.2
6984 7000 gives -0.6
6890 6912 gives -2.8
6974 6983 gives 0.0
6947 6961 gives 0.7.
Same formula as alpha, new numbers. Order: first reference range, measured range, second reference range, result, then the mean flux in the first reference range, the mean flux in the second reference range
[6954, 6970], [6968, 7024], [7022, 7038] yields -3.2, 11.9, 11.9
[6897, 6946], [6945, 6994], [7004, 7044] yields 1.4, 12.8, 12.2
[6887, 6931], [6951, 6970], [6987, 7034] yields 1.6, 13.7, 12.4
